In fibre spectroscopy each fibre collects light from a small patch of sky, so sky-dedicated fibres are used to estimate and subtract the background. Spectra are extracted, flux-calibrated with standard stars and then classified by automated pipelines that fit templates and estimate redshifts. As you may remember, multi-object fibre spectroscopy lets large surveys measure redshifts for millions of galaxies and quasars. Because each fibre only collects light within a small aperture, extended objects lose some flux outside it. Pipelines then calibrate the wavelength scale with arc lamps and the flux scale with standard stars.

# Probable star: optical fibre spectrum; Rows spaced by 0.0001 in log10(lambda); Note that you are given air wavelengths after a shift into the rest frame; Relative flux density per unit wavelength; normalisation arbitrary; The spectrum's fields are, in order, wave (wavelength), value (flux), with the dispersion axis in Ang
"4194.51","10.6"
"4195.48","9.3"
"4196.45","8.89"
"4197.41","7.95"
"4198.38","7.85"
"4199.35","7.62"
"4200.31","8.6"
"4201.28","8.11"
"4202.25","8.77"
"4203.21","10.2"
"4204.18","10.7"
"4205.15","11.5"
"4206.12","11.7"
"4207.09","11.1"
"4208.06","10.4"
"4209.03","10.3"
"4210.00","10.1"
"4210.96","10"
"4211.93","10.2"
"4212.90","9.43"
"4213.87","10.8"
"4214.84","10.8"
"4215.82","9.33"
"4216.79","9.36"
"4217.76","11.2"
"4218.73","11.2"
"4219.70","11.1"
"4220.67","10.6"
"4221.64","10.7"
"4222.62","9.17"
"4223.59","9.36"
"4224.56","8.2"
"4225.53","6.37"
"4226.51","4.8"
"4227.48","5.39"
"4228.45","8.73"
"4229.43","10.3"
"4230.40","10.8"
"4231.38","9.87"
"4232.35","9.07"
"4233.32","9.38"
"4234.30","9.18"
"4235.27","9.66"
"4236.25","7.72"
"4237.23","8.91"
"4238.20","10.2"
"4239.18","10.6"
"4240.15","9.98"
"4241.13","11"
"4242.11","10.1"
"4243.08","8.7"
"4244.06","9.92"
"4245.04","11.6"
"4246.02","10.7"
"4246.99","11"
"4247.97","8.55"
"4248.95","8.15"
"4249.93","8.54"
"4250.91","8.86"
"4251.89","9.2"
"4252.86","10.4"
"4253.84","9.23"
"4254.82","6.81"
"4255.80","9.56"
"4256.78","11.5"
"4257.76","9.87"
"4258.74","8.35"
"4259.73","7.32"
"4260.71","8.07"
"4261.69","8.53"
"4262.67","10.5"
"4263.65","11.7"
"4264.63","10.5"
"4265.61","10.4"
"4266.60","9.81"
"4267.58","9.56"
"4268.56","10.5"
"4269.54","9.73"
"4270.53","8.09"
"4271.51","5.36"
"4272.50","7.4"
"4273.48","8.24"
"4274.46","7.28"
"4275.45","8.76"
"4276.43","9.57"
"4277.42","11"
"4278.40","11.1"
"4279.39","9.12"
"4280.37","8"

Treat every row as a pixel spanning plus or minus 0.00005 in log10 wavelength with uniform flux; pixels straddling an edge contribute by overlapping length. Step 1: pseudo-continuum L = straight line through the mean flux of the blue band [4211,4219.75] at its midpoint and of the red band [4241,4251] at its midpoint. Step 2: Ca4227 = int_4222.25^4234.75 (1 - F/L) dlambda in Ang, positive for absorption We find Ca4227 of 1.9 Ang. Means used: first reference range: 10.3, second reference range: 9.72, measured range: 8.5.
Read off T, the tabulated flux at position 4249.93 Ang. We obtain 8.54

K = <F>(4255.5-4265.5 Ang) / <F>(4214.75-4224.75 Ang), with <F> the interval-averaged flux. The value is 0.95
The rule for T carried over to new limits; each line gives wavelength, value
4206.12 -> 11.7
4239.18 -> 10.6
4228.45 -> 8.73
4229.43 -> 10.3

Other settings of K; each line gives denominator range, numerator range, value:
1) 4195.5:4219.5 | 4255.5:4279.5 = 0.94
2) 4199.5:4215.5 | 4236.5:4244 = 0.98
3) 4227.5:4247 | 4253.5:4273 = 0.94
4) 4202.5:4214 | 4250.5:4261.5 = 0.86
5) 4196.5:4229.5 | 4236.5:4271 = 1.02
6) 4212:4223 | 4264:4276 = 0.86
